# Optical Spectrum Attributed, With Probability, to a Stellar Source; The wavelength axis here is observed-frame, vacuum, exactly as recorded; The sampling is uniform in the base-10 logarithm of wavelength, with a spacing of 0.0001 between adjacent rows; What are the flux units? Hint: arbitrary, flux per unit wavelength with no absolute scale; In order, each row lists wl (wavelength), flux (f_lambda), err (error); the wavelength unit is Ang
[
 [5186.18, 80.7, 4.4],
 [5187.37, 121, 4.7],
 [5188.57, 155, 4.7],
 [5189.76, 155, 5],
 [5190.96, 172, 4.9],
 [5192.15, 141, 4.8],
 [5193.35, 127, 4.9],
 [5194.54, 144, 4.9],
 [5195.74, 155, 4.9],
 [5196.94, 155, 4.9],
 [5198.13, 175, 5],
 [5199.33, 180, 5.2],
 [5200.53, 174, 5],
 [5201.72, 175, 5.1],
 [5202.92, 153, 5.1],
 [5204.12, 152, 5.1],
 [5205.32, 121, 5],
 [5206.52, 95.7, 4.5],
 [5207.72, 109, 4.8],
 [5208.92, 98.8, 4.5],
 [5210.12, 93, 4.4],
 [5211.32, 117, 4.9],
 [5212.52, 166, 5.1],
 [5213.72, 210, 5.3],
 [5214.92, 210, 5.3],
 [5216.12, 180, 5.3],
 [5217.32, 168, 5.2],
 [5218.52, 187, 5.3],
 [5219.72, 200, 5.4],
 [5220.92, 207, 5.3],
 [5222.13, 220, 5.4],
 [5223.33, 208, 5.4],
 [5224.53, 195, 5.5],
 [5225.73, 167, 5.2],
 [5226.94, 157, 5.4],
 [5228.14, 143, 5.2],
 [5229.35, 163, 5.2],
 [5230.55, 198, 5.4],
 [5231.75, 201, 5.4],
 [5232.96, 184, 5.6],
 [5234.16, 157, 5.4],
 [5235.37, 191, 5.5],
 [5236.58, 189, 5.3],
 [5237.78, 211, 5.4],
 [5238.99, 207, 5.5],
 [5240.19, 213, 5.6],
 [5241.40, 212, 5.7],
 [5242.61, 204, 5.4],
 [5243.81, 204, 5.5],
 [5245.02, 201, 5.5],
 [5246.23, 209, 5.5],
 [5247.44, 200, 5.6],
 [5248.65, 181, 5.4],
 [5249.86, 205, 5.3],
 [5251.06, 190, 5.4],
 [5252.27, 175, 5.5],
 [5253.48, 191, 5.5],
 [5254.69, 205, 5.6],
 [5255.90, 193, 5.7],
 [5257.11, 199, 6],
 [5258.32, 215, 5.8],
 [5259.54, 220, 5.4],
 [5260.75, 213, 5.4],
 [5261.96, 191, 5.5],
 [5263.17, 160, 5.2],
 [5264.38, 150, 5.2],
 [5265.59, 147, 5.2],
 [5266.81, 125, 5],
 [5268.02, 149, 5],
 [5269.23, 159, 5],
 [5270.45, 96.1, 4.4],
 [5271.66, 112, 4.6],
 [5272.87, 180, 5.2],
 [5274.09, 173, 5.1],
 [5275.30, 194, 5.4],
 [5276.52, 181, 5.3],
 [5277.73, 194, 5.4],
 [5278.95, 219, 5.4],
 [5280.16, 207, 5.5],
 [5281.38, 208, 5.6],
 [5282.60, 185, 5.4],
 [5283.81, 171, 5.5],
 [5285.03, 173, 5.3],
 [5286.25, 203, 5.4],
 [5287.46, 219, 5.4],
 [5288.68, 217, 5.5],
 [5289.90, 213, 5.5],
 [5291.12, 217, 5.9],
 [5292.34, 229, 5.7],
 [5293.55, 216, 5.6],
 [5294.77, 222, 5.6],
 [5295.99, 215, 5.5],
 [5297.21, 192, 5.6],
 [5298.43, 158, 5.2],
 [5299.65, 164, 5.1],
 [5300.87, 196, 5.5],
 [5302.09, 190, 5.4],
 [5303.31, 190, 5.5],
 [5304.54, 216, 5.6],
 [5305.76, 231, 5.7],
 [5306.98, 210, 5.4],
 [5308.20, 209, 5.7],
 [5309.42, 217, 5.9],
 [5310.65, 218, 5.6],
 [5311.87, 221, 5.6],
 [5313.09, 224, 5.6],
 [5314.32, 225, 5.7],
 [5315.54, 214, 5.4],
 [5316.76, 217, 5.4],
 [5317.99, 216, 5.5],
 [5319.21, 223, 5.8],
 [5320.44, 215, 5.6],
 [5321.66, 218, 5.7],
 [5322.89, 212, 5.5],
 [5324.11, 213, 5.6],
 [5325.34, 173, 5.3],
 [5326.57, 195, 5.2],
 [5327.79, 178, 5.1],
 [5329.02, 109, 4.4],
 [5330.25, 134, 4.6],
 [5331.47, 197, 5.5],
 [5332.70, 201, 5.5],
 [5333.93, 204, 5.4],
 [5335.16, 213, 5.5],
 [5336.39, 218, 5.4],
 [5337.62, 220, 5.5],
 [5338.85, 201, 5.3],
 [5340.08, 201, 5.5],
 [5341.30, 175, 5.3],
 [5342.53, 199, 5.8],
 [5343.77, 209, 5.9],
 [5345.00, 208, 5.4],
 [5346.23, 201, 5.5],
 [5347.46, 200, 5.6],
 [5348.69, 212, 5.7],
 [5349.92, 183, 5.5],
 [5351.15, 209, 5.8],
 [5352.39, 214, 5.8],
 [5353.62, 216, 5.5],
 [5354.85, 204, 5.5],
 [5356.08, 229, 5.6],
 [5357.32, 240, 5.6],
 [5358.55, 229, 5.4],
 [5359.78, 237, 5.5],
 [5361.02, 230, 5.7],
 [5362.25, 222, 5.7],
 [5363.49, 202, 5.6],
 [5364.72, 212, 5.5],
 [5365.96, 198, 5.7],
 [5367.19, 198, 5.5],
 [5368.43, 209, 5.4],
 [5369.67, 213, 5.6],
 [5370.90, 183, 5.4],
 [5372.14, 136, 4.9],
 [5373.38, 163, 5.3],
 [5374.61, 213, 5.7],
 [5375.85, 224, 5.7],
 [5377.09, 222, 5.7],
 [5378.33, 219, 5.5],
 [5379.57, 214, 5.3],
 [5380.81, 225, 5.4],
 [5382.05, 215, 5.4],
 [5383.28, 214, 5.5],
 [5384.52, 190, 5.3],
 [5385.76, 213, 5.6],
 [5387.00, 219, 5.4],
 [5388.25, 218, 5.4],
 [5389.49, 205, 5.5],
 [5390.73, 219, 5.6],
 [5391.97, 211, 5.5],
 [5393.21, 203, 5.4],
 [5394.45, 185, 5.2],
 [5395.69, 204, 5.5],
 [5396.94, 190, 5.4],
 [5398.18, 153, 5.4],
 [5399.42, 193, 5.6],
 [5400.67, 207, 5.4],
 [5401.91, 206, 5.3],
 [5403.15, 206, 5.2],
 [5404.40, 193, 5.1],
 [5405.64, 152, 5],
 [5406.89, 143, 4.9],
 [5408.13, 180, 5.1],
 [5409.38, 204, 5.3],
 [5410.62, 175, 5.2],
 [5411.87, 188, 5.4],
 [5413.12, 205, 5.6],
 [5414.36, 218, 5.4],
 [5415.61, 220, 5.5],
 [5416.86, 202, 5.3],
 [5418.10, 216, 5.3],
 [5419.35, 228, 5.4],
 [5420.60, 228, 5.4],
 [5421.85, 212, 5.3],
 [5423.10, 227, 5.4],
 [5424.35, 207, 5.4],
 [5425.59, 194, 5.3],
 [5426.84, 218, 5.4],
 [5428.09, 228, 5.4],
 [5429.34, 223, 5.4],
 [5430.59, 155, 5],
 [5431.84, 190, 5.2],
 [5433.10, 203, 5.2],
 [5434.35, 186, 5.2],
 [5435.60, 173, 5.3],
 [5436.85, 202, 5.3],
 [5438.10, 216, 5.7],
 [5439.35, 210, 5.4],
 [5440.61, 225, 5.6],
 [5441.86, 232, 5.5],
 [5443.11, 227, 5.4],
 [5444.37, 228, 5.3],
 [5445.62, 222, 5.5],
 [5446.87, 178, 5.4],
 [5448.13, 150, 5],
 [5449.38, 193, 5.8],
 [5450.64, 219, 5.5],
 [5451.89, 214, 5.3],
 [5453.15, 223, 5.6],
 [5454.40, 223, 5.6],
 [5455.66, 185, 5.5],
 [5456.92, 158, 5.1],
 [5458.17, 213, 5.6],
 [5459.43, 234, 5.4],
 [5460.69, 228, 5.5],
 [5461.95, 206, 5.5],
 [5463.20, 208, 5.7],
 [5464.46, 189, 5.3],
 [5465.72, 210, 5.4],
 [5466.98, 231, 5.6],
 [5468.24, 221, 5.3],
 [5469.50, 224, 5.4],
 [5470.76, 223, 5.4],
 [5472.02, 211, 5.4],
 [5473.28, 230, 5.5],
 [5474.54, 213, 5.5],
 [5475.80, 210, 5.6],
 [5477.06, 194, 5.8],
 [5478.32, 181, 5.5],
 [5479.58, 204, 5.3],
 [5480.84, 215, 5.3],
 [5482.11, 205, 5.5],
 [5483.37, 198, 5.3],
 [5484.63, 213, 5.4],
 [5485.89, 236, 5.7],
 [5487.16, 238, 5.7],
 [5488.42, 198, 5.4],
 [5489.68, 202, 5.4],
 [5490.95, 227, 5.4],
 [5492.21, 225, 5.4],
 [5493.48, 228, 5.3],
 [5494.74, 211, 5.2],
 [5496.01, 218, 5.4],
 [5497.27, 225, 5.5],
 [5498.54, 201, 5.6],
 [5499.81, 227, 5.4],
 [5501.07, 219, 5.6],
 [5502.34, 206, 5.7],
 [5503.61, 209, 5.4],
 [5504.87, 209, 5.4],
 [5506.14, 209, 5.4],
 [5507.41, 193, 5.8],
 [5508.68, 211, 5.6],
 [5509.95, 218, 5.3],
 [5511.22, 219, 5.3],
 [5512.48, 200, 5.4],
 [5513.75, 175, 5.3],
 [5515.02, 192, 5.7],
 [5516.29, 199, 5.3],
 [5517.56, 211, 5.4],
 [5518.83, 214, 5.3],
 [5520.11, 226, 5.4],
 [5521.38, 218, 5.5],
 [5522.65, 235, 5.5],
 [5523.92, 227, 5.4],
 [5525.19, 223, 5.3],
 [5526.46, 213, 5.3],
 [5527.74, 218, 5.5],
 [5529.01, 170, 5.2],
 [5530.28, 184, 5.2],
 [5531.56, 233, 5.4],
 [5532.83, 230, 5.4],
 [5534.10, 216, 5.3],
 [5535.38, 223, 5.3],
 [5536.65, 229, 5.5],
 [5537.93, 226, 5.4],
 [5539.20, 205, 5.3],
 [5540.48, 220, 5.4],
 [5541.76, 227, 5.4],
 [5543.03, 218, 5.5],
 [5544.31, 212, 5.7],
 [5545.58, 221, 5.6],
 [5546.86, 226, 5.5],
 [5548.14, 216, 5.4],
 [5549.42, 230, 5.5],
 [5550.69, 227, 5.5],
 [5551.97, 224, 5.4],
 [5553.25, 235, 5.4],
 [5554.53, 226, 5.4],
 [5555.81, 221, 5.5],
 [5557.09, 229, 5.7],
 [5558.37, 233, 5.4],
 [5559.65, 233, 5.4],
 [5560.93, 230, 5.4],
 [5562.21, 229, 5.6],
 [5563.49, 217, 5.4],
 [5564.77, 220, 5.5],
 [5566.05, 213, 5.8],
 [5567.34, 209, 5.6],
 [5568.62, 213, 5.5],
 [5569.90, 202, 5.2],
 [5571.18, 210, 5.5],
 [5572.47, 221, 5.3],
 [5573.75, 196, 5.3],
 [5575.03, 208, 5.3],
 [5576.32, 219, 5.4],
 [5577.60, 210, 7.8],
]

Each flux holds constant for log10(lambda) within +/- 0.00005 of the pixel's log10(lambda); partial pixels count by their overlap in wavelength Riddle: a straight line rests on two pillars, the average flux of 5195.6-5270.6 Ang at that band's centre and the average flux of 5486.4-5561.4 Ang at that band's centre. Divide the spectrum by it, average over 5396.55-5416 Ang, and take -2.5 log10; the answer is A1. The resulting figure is 0.06 mag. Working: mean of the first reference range 177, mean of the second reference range 217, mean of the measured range 189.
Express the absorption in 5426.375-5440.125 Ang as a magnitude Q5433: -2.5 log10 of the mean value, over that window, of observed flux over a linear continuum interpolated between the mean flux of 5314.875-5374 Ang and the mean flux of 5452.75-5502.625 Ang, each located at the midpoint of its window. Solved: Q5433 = 0.047 mag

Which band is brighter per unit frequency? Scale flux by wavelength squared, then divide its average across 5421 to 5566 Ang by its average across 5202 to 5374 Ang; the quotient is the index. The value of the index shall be 1.20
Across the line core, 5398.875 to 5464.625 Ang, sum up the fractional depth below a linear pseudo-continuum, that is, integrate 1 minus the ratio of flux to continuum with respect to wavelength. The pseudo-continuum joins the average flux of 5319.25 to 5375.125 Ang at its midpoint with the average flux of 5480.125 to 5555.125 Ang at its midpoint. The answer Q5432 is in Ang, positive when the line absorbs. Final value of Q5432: 1.6 Ang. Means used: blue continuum 201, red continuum 215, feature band 203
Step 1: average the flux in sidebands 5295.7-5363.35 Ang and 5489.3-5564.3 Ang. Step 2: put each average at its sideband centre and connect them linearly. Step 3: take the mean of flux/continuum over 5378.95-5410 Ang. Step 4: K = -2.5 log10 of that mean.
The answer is 0.055 mag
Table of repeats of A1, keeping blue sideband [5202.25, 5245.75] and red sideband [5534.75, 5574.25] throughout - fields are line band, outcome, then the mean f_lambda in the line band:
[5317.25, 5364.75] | -0.07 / 204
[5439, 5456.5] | -0.01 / 208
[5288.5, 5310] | -0.11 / 205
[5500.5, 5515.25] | 0.05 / 205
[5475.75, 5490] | 0.01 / 208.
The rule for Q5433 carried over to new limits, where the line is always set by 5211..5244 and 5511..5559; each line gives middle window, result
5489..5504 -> -0.01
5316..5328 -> -0.05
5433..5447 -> -0.01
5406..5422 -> 0.03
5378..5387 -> -0.05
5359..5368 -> -0.07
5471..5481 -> 0.02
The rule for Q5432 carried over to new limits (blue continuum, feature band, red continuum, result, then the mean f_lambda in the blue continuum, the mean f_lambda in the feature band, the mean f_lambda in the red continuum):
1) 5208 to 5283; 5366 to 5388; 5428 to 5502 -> -0.6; 182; 204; 210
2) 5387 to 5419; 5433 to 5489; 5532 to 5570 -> -0.6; 197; 209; 222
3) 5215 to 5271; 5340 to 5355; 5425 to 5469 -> -0.5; 186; 202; 206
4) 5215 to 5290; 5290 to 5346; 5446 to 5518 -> -2.8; 187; 203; 209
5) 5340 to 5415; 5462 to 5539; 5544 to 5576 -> 0.6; 203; 213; 220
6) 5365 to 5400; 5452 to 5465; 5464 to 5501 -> 0.3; 202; 207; 214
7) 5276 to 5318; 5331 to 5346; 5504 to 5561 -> 0.3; 206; 204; 217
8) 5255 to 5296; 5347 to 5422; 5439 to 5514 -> -1.7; 187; 204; 211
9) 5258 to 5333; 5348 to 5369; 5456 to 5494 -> -1.6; 193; 214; 212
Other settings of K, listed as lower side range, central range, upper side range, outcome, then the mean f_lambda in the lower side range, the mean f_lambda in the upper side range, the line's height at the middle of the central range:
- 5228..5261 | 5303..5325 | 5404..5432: -0.095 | 196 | 201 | 198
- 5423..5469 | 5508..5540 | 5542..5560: 0.039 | 207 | 225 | 220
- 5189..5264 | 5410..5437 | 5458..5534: -0.007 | 177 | 213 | 203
